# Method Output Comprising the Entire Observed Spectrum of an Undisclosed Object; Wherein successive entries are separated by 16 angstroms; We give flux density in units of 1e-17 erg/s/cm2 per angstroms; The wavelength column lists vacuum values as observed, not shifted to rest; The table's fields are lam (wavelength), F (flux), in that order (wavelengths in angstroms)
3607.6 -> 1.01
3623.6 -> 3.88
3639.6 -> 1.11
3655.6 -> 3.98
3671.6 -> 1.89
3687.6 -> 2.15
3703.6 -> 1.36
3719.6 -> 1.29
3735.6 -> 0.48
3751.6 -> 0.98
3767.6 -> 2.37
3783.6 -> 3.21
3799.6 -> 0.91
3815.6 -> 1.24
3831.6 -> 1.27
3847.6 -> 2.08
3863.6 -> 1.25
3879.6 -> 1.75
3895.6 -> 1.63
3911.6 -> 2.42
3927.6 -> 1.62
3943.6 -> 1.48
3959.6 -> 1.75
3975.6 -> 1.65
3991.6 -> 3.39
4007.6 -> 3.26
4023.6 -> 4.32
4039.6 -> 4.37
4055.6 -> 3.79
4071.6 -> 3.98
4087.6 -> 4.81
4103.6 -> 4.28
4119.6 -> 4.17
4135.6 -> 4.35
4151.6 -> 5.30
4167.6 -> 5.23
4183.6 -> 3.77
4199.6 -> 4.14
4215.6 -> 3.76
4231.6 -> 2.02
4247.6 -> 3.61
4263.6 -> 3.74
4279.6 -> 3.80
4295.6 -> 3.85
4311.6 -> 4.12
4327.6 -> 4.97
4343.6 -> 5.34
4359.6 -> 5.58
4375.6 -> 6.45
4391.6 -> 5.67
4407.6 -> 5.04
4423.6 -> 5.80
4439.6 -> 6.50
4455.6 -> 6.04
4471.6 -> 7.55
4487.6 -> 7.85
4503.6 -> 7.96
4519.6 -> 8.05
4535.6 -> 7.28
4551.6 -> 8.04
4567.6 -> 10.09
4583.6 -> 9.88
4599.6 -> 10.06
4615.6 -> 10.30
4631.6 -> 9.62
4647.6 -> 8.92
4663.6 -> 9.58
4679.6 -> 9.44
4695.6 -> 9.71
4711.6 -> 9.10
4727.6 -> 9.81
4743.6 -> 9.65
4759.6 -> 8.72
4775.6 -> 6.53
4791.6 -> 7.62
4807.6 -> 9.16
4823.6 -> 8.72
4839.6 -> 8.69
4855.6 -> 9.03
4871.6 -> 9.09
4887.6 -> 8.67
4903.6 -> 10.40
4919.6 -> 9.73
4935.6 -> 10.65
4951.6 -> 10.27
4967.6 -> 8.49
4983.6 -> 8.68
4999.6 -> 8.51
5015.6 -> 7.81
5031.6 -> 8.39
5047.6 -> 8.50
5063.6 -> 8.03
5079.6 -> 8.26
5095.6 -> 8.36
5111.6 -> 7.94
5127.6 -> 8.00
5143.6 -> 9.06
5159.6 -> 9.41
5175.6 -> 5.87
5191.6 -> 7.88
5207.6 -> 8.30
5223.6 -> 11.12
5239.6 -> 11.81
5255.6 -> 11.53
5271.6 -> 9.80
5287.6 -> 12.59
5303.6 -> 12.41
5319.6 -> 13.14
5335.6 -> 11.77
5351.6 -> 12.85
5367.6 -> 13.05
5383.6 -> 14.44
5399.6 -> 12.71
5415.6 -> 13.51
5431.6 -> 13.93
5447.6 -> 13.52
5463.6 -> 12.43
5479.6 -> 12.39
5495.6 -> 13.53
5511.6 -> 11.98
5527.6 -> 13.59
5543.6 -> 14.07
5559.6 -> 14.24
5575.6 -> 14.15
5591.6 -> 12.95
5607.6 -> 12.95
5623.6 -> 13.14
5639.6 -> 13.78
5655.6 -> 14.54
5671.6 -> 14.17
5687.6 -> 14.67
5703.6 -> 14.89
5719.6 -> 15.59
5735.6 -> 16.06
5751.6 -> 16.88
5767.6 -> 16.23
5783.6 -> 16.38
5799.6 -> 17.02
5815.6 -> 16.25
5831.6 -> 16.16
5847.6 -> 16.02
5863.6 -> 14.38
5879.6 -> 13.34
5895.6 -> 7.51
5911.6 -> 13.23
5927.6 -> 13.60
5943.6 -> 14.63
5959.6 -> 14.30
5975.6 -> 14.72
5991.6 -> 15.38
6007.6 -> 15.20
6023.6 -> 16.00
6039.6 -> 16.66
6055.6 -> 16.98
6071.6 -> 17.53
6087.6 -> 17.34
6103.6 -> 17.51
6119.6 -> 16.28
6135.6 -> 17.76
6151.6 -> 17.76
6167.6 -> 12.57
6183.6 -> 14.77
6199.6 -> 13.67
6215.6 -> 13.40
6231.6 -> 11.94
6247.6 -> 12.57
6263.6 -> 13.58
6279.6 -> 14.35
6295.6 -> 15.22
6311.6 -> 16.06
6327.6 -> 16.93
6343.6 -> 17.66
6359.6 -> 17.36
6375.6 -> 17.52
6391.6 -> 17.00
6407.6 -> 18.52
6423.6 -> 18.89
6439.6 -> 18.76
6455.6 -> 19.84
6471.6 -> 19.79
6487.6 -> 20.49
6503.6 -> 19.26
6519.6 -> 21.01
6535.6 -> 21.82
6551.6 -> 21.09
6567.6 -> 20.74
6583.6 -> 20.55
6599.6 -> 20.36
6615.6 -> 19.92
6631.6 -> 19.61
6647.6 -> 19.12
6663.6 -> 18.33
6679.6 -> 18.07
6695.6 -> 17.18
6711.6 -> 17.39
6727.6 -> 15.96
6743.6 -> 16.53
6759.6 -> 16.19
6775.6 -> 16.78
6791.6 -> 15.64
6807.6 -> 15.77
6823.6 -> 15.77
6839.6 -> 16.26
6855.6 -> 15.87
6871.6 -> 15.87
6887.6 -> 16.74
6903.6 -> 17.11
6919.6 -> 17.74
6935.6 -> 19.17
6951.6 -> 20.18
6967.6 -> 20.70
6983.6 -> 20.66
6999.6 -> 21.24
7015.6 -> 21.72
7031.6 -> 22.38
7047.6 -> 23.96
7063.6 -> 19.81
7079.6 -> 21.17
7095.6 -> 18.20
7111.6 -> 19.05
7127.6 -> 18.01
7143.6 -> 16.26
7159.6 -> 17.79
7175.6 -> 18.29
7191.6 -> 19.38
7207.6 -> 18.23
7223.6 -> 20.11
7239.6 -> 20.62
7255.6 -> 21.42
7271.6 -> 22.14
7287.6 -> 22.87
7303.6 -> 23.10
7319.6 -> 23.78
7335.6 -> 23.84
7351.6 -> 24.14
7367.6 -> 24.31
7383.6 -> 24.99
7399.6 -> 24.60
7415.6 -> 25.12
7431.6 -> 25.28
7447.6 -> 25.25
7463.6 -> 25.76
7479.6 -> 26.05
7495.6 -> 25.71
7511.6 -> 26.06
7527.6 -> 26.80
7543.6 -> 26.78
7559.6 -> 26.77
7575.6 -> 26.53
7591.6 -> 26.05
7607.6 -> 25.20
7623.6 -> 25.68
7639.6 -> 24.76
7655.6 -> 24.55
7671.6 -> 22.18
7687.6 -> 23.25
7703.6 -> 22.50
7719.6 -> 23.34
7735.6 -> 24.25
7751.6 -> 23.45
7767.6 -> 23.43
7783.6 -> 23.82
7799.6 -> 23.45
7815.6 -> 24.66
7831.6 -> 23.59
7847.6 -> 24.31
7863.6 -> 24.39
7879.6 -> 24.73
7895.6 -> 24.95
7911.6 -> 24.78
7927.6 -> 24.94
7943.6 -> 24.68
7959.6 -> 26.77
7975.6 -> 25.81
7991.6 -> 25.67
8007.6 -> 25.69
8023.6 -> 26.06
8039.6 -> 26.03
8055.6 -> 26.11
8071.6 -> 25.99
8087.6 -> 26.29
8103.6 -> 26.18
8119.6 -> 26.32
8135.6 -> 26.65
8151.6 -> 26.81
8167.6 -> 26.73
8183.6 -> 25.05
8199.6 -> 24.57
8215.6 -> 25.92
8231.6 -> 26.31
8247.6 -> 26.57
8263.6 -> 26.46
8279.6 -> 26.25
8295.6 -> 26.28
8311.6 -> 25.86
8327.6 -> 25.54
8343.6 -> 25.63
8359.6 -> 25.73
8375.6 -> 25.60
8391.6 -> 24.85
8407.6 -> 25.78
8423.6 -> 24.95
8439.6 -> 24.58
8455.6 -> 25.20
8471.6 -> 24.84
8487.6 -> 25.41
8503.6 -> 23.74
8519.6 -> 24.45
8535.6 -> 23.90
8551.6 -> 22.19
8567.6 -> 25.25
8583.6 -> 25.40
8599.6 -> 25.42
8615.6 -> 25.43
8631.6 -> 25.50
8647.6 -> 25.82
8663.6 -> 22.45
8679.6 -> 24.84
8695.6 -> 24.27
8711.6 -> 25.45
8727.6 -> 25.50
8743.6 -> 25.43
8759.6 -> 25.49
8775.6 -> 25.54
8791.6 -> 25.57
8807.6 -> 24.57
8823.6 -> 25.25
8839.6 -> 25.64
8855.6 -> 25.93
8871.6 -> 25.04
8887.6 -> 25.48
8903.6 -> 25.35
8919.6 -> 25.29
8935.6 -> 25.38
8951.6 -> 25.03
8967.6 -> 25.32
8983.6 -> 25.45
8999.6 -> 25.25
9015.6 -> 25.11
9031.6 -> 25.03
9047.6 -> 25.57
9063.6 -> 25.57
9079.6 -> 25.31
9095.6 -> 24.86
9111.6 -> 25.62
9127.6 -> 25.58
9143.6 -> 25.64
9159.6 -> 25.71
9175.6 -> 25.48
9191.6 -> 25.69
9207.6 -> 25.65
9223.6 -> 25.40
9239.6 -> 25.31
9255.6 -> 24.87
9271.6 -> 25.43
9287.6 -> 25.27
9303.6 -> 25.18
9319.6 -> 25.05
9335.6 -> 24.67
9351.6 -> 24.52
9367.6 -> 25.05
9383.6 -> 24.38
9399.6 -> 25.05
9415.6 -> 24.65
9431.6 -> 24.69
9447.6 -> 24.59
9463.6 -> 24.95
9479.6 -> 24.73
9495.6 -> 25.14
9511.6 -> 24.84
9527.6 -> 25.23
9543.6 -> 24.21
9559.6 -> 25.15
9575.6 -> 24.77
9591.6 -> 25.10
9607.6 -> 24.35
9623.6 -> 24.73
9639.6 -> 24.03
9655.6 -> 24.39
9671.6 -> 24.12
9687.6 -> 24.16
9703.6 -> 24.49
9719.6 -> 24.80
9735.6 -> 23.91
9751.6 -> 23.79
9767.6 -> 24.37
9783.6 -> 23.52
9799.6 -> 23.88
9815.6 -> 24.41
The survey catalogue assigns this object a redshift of 0.00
